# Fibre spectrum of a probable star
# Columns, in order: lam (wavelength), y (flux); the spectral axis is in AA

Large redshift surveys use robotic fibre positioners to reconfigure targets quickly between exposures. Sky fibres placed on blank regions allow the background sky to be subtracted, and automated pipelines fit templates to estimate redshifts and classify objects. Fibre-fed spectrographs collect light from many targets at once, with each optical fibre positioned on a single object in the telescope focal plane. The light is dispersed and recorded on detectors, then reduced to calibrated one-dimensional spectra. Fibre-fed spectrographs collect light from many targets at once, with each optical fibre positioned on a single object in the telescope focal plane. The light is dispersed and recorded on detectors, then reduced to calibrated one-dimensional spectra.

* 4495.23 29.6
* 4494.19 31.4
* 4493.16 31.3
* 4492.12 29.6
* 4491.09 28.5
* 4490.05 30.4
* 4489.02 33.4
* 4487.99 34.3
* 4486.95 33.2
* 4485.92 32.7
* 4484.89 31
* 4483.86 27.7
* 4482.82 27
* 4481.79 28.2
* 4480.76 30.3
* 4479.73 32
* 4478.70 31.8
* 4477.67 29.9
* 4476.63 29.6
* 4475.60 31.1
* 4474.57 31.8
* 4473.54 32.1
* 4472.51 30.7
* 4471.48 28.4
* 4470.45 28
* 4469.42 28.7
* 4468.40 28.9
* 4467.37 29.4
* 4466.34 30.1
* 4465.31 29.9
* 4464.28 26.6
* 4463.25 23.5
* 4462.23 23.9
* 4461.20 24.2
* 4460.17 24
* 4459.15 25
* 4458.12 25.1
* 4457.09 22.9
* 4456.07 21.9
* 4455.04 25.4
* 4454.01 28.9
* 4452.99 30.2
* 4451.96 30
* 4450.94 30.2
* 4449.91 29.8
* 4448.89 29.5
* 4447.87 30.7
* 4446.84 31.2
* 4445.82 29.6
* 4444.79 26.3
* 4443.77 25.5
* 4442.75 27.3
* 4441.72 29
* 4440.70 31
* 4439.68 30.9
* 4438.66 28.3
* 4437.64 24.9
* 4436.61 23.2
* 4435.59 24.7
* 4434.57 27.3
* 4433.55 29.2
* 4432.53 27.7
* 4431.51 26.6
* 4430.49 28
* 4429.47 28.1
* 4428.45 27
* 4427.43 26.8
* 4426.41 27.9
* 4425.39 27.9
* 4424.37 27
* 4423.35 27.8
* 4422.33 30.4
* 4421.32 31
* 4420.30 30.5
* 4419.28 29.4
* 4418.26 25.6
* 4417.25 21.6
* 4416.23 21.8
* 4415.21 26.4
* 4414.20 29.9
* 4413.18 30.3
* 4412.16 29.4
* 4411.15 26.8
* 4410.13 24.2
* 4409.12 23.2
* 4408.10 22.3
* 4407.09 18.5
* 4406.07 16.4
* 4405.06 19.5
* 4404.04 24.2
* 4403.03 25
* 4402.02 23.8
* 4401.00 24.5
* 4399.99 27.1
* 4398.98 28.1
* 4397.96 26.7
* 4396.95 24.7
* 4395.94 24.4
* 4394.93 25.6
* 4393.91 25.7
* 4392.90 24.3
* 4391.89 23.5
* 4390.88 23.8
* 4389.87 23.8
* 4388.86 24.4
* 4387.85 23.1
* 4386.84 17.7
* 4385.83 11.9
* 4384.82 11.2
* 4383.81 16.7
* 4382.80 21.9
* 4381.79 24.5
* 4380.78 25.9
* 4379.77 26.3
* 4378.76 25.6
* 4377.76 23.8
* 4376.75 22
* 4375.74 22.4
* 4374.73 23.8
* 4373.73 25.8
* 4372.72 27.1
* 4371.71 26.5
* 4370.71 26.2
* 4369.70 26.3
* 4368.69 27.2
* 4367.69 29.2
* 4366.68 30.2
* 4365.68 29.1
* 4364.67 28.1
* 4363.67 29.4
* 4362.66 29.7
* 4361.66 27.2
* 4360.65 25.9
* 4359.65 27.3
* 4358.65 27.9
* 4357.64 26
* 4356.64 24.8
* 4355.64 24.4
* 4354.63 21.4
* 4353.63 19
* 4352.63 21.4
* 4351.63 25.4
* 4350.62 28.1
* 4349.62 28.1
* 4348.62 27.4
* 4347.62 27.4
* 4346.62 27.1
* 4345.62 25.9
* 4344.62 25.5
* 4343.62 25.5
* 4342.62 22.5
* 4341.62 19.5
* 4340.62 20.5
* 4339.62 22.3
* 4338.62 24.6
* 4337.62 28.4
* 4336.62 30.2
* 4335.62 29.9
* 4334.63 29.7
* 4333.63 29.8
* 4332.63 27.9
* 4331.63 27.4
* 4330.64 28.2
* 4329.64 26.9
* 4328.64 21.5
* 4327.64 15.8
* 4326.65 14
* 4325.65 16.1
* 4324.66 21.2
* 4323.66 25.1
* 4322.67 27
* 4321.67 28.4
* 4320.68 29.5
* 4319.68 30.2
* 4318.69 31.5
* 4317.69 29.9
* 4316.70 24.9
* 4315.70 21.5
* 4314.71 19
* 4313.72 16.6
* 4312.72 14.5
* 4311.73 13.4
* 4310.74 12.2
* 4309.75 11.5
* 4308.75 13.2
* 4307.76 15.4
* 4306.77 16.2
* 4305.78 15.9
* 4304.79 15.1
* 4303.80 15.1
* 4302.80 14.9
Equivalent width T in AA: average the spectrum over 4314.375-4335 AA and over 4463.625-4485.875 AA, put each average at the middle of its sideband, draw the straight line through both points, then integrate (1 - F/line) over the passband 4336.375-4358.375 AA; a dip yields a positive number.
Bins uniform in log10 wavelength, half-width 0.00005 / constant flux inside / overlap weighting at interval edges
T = 0.8 AA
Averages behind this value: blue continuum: 25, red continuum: 29.7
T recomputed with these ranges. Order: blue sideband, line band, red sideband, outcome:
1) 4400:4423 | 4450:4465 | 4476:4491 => 1.4 AA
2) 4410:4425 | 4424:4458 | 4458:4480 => 0.3 AA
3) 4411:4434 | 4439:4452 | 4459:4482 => -0.5 AA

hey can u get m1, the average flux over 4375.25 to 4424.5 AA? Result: 24.2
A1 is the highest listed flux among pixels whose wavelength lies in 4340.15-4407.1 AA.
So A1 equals 30.2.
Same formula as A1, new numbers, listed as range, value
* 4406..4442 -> 31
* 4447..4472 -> 30.7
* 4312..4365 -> 31.5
